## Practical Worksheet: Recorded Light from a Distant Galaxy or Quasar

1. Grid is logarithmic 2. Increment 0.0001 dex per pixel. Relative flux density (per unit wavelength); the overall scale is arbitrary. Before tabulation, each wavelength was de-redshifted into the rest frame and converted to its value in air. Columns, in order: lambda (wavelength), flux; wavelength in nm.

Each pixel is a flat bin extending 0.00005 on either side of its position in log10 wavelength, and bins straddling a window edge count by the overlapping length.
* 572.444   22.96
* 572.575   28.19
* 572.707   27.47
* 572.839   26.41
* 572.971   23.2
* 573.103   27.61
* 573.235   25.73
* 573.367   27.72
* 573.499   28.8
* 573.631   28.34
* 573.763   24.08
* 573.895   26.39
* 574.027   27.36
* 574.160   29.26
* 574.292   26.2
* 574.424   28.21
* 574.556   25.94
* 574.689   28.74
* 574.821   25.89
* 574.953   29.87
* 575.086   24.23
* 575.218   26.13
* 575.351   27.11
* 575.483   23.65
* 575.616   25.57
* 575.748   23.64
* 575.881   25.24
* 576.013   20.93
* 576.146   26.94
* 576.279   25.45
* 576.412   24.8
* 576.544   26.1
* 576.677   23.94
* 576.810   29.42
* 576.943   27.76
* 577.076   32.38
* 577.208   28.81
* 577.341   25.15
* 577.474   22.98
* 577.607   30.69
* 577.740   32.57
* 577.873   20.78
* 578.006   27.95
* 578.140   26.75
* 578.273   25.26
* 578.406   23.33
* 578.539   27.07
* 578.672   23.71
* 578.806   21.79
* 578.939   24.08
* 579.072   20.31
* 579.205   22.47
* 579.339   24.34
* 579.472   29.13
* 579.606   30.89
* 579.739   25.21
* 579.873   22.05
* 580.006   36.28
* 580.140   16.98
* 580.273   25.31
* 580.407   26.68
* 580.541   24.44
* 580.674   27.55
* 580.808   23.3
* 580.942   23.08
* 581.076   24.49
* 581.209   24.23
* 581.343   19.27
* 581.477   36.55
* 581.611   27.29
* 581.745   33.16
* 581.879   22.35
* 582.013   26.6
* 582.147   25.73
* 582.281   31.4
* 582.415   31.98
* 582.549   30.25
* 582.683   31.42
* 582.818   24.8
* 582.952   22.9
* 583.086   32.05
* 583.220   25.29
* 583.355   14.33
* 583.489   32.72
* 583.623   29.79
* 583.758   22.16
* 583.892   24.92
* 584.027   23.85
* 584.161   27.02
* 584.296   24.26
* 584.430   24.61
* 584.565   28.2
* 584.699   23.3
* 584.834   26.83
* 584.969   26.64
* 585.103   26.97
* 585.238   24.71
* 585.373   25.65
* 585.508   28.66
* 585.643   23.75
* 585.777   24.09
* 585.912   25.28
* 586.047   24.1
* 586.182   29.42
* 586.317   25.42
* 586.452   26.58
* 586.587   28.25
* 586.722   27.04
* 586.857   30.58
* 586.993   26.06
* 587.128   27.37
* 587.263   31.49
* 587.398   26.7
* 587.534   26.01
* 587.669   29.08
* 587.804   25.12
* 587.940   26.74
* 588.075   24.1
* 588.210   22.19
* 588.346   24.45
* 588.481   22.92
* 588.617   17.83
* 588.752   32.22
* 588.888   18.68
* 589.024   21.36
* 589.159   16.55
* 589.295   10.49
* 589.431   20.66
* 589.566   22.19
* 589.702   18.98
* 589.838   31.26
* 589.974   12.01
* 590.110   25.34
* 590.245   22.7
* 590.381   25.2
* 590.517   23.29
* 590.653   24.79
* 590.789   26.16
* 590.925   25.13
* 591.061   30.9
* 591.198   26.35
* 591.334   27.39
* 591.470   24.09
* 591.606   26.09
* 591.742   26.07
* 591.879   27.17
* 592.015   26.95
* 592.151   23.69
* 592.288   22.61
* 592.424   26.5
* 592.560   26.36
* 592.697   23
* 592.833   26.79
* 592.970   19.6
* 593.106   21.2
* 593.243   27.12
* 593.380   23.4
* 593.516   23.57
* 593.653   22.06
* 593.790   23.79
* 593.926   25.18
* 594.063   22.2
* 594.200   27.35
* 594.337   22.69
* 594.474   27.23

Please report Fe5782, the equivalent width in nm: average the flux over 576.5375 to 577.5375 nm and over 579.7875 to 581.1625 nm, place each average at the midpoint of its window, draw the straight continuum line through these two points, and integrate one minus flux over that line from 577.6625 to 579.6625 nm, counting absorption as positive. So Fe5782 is 0.059 nm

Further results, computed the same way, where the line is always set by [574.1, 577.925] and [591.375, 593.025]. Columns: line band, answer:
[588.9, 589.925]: 0.21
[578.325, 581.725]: 0.11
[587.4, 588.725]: 0.04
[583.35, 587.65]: -0.12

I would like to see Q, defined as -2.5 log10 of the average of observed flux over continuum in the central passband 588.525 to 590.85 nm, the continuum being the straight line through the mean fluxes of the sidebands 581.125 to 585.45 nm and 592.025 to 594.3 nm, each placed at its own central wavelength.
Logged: 0.149 mag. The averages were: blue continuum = 26.6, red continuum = 24.1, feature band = 21.7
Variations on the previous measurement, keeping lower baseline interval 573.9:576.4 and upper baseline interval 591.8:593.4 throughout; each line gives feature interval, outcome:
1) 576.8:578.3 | -0.067 mag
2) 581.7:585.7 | -0.049 mag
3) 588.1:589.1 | 0.096 mag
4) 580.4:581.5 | 0.025 mag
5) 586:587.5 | -0.102 mag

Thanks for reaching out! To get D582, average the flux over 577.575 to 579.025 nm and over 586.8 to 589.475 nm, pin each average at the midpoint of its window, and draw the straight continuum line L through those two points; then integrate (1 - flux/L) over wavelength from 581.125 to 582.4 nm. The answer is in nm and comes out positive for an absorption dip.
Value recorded -0.13 nm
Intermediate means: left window 25.6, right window 24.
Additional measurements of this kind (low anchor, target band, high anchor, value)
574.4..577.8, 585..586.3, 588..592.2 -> -0.07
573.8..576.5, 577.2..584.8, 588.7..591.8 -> -0.31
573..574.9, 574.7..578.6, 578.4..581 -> -0.03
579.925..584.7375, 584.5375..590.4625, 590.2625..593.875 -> 0.24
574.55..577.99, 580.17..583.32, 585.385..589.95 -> -0.15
